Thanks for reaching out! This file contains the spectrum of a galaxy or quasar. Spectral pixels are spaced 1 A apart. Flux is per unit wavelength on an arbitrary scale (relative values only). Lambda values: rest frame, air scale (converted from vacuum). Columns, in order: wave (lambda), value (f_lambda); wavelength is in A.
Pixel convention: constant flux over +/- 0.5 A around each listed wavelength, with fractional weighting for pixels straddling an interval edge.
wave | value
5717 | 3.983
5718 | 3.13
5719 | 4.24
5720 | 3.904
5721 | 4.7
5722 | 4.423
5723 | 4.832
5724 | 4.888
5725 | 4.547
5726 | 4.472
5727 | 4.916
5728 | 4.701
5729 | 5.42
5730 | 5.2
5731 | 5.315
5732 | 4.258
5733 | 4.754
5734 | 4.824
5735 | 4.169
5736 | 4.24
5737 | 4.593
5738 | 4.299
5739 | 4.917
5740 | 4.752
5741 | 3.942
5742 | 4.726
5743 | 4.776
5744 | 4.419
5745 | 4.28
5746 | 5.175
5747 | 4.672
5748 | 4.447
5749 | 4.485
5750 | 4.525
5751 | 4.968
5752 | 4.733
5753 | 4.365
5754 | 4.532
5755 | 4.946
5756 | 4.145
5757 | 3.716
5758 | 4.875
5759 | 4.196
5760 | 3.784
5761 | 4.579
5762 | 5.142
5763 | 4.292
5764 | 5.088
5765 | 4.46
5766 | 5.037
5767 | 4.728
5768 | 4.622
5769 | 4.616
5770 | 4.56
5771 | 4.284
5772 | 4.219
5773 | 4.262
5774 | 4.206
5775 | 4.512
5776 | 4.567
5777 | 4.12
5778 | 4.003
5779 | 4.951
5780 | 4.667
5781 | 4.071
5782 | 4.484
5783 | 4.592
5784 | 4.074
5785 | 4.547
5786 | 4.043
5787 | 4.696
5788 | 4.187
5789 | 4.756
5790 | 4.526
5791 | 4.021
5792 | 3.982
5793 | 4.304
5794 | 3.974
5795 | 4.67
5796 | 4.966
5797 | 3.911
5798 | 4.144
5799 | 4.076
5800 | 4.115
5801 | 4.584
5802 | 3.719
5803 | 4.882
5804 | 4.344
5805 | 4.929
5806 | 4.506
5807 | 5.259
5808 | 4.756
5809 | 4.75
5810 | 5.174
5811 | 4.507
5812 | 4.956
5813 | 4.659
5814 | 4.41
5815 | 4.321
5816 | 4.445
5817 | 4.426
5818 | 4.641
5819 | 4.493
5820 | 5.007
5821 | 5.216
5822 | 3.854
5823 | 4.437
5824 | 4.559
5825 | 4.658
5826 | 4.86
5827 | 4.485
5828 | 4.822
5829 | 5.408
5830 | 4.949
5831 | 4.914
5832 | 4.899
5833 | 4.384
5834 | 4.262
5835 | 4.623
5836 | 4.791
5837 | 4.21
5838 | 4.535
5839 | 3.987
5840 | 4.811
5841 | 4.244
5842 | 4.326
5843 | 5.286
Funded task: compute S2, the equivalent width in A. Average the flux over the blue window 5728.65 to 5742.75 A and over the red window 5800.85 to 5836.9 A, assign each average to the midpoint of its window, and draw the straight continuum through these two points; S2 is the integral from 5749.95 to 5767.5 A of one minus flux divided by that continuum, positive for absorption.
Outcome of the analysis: 0.4 A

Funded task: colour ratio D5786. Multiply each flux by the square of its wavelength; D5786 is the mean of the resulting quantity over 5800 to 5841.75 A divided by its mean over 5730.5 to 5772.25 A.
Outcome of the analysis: 1.04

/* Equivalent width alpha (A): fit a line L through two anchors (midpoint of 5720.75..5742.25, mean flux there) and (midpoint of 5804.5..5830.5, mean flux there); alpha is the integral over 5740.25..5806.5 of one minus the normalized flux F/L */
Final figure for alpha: 3.4 A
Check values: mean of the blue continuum 4.68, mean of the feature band 4.45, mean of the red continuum 4.71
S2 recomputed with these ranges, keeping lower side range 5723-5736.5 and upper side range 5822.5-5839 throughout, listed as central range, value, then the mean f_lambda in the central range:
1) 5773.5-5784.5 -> 0.7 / 4.39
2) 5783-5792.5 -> 0.7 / 4.33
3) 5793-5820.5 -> 0.8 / 4.54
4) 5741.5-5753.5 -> 0.3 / 4.63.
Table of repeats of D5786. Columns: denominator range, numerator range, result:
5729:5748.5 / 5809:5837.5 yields 1.03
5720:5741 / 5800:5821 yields 1.02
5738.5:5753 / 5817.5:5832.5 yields 1.06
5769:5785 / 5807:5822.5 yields 1.08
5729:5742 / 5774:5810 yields 0.97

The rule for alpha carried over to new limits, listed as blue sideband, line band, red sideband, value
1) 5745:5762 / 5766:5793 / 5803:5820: 1.1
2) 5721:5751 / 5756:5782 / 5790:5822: 0.8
